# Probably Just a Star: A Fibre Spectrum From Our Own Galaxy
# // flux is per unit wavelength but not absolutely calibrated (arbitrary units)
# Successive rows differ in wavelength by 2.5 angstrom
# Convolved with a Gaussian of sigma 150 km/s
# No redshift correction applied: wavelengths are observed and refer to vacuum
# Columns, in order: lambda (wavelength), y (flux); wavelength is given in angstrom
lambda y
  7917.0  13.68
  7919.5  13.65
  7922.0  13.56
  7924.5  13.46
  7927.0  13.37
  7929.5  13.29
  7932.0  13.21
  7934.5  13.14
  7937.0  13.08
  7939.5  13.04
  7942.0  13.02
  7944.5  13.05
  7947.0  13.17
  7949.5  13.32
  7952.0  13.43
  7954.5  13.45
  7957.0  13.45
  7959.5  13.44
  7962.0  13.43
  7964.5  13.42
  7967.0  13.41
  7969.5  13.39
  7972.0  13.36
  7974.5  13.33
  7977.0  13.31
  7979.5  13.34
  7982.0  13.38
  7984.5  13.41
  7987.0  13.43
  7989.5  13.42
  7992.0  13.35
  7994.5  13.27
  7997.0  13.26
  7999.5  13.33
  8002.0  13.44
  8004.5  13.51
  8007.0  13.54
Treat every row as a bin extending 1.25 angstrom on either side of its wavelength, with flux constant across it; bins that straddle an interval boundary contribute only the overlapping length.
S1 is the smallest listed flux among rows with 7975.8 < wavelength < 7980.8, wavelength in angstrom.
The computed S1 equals 13.31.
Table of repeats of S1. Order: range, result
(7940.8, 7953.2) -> 13.02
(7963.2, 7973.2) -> 13.36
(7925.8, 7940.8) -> 13.04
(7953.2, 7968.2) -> 13.41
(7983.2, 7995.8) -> 13.27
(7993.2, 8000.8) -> 13.26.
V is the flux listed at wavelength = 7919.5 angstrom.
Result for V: 13.65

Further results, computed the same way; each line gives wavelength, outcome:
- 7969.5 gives 13.39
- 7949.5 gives 13.32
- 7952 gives 13.43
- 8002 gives 13.44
